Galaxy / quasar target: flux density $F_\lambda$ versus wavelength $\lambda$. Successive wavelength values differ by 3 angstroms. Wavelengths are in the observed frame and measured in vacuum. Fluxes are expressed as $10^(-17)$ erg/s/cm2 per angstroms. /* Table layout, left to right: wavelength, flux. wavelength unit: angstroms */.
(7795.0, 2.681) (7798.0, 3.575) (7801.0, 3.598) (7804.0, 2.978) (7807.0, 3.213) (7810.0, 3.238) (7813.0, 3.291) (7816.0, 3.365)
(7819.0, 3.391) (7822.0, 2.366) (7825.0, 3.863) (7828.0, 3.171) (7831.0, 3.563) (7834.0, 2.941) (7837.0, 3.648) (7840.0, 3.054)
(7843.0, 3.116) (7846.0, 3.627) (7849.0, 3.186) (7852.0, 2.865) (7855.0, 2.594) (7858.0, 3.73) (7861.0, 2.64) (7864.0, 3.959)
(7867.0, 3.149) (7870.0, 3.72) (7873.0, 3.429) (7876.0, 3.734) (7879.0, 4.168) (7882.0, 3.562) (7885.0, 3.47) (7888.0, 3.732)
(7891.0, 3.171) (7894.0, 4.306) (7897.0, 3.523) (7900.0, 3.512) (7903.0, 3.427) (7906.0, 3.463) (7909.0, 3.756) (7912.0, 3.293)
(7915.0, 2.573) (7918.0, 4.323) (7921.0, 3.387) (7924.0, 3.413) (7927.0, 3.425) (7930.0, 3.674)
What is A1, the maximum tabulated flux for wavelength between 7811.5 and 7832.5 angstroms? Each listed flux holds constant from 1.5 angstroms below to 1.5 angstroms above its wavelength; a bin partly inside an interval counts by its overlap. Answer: 3.863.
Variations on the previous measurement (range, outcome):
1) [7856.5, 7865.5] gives 3.959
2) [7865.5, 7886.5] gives 4.168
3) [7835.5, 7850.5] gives 3.648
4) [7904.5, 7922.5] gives 4.323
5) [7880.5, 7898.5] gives 4.306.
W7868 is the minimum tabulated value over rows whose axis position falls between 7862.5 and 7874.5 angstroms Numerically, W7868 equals 3.149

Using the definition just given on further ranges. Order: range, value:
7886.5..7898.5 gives 3.171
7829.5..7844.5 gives 2.941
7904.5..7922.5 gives 2.573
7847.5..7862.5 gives 2.594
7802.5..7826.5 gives 2.366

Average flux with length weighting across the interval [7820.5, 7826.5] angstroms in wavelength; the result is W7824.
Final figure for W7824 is 3.11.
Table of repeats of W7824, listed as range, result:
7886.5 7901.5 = 3.65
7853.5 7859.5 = 3.16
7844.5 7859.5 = 3.2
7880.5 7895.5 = 3.65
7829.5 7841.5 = 3.3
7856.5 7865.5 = 3.44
